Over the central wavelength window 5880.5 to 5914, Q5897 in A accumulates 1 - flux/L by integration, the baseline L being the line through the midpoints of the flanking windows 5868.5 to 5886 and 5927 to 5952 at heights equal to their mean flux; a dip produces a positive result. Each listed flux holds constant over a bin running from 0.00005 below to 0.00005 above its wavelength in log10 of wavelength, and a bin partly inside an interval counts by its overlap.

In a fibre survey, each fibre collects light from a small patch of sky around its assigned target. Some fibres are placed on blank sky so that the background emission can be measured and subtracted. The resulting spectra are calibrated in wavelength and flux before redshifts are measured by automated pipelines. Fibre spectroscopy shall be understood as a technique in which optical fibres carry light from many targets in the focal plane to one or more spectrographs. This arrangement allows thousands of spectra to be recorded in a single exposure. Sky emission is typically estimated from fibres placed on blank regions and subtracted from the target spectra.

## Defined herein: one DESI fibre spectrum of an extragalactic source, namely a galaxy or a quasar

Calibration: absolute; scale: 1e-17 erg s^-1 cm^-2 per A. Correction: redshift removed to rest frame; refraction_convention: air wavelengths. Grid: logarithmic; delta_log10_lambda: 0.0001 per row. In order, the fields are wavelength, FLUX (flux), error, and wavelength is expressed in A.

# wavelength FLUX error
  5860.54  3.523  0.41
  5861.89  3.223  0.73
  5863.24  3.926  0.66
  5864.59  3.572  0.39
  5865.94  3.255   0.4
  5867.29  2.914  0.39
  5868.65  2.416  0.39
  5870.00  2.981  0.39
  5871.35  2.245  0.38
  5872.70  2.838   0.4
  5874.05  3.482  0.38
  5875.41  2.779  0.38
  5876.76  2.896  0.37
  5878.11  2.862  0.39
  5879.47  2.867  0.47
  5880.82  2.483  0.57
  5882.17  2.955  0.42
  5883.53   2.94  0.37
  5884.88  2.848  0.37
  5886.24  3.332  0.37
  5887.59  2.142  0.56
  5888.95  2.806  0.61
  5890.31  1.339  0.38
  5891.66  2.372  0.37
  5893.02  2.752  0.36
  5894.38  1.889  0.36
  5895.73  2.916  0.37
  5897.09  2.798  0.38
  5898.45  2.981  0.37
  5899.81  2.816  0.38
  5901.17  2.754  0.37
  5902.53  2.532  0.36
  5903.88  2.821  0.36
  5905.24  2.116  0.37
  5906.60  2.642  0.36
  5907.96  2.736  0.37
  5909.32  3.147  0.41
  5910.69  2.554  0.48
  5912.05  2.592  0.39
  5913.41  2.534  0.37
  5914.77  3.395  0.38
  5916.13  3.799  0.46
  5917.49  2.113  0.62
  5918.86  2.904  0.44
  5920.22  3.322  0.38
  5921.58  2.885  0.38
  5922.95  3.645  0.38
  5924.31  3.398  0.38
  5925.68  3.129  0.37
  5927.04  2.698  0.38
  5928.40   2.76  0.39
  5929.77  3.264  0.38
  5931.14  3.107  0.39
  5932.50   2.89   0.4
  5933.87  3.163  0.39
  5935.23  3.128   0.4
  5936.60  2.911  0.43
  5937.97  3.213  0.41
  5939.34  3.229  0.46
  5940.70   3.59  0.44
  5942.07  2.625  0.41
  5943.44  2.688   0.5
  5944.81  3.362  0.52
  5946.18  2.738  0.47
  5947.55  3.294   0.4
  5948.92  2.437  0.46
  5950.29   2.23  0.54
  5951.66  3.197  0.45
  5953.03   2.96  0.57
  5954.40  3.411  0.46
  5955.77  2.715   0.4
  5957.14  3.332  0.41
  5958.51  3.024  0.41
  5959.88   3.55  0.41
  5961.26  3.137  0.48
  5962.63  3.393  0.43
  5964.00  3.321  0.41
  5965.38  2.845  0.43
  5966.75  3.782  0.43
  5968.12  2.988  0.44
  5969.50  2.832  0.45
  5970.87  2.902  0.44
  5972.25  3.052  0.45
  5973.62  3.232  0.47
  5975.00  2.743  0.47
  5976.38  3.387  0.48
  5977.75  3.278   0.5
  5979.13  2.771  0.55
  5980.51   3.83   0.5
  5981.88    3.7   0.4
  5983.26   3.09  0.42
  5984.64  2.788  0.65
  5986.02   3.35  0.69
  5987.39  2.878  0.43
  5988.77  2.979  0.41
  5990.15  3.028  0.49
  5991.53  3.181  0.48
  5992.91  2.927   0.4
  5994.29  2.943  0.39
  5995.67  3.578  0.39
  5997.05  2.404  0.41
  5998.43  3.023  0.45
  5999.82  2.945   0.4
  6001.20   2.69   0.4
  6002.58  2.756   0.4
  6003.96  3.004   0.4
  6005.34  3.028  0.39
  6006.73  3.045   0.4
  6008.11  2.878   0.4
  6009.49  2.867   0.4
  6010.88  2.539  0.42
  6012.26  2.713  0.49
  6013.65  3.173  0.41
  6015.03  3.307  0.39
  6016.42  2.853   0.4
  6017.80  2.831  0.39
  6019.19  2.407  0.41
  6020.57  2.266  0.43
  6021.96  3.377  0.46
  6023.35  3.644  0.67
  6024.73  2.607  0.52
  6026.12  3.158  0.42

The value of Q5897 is 2.91 A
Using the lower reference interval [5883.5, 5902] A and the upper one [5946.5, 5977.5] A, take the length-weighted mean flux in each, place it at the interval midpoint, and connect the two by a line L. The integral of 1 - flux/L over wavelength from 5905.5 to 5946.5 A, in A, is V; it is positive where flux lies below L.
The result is -2.37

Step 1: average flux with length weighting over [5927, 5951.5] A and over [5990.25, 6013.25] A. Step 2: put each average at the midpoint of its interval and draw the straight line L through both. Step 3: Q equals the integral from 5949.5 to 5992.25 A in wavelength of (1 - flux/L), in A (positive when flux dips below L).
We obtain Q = -2.6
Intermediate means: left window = 2.97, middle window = 3.12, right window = 2.91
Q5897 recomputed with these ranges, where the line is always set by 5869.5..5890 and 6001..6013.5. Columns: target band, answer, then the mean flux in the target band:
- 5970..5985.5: -1.7 A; 3.16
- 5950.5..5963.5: -1.5 A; 3.16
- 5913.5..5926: -1.5 A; 3.15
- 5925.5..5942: -1.4 A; 3.07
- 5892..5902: 0.4 A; 2.69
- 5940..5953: -0.4 A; 2.91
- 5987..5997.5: -0.6 A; 3.01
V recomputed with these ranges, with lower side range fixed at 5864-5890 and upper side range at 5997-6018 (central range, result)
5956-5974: -1.8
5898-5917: 0.4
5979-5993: -1.3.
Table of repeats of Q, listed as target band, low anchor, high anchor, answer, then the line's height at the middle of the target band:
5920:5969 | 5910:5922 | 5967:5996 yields -1.5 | 3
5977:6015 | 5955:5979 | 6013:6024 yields 0.4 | 3.05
